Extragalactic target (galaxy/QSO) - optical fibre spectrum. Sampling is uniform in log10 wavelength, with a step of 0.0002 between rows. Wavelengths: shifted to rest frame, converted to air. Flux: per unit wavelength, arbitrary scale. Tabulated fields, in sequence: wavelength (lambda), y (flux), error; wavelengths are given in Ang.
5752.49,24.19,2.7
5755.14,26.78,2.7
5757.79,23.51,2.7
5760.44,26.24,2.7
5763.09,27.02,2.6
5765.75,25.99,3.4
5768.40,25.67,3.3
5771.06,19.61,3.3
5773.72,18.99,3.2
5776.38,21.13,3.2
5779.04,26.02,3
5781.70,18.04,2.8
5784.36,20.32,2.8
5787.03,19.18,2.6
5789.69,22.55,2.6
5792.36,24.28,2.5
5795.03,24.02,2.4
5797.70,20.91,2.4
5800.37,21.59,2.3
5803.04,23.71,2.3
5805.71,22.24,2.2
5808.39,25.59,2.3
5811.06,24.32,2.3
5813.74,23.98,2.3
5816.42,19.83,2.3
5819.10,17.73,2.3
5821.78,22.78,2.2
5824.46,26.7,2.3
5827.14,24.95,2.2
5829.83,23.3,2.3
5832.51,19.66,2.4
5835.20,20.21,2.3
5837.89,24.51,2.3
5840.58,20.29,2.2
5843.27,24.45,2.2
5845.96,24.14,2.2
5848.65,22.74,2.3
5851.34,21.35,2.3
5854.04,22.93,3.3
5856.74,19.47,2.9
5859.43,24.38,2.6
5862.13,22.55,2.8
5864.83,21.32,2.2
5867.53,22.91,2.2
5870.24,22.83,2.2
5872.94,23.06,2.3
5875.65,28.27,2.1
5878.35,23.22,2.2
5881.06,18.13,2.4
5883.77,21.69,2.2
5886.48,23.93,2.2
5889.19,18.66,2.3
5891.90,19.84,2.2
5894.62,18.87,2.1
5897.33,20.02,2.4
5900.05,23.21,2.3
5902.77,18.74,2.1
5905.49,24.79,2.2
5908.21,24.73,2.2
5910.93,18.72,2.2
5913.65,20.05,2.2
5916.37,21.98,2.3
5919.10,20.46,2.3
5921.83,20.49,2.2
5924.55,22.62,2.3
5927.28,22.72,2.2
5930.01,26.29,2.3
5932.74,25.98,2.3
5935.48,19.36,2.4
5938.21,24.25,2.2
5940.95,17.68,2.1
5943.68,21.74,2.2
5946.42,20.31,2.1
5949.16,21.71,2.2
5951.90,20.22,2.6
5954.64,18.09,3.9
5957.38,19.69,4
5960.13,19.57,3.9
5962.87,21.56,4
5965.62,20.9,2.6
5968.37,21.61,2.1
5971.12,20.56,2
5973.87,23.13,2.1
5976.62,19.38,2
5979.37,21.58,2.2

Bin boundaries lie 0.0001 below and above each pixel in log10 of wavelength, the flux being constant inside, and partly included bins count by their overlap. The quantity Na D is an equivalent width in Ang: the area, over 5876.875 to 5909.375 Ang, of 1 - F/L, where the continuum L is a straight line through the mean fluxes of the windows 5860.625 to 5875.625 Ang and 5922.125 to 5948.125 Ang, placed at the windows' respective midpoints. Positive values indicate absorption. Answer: 2.0 Ang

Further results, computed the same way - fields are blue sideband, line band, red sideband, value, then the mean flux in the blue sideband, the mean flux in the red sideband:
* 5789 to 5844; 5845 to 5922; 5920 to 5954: 1.3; 22.7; 21.8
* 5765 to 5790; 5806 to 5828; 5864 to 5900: -1.5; 21.6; 21.8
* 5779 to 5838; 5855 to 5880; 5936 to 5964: -1.8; 22.3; 20.4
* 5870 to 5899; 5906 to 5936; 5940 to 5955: -2.2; 21.7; 20.2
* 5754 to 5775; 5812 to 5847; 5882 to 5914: 0.3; 24.2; 21.1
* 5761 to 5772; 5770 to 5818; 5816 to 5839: 3.3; 24.9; 22.3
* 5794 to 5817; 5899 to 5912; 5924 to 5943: 0.4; 23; 22.7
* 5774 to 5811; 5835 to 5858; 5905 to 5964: -0.4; 22.3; 21.5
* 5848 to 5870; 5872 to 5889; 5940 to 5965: -0.8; 22.2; 20.1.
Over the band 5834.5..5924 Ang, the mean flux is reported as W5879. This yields 21.9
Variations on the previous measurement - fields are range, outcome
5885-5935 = 21.7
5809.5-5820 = 21.7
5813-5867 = 22.4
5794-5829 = 22.9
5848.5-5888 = 22.6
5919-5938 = 22.8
